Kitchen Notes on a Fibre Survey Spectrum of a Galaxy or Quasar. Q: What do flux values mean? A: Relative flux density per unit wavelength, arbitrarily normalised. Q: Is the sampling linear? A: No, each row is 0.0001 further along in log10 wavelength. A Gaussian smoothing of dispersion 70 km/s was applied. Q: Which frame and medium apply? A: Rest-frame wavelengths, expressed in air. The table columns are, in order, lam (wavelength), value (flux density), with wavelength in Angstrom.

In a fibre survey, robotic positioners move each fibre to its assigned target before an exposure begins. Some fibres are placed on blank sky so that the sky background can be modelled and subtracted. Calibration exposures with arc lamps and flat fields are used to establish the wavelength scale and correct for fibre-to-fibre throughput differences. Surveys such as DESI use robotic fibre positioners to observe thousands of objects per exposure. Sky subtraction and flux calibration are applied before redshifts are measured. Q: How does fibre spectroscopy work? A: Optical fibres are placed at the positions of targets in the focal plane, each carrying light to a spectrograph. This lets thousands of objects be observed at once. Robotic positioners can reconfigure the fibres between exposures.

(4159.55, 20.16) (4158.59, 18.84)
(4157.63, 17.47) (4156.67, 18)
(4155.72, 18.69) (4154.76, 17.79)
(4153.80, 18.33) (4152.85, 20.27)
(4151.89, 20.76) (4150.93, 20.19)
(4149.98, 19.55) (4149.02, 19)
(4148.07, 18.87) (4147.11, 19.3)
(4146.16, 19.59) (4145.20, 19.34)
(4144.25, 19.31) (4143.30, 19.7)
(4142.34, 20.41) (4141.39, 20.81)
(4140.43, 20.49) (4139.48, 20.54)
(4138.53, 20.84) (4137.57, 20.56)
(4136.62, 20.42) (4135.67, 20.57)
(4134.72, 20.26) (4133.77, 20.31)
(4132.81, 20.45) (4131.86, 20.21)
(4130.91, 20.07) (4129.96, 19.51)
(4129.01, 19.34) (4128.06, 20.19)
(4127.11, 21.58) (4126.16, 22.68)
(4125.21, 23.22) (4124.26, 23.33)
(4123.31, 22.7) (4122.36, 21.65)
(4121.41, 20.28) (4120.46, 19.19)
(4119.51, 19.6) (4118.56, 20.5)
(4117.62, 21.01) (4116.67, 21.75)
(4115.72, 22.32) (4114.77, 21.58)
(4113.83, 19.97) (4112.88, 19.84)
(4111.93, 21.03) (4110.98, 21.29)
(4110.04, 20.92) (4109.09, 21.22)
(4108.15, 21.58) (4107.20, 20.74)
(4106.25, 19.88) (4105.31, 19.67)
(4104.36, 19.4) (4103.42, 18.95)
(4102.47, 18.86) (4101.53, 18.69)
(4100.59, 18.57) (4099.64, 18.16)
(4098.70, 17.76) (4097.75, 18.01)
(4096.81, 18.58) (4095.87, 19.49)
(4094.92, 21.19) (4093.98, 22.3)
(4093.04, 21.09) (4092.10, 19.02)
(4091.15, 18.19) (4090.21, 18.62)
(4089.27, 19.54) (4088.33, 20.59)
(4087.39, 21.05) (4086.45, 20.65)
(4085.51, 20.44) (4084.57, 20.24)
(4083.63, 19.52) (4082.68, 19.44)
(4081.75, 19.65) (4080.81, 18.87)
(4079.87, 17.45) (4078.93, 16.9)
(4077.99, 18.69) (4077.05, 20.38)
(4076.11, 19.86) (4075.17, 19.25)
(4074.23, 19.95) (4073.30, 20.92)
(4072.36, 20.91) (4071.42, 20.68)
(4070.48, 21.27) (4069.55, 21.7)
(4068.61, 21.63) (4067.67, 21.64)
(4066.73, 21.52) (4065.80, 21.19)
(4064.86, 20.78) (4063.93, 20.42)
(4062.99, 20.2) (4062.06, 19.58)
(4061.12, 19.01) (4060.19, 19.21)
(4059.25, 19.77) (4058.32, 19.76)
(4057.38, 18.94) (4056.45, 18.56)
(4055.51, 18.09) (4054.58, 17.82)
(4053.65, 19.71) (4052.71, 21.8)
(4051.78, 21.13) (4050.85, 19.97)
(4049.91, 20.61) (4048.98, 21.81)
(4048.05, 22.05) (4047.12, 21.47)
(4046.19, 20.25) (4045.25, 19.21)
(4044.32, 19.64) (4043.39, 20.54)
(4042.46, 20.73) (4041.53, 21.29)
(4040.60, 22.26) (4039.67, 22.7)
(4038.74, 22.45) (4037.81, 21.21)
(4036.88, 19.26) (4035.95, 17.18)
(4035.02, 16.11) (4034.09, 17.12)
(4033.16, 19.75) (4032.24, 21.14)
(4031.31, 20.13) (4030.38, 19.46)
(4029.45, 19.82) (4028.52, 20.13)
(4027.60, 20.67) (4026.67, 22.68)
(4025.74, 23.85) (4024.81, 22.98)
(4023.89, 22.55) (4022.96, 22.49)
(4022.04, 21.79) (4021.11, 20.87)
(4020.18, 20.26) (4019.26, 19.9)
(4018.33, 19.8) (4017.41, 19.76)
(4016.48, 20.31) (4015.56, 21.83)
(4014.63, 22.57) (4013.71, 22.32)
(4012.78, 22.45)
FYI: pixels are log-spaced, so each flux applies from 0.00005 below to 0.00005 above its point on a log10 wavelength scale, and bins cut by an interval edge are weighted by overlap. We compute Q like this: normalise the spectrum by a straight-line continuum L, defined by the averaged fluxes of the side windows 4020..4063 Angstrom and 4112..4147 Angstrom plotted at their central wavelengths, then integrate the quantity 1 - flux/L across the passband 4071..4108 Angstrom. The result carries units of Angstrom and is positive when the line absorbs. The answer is 1.76 Angstrom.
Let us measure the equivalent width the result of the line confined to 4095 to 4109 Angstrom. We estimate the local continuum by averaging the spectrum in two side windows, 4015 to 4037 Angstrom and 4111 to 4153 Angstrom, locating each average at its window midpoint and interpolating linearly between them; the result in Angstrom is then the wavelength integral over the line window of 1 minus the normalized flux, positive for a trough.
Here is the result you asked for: 0.8 Angstrom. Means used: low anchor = 20.4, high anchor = 20.5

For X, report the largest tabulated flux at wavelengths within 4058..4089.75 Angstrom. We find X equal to 21.7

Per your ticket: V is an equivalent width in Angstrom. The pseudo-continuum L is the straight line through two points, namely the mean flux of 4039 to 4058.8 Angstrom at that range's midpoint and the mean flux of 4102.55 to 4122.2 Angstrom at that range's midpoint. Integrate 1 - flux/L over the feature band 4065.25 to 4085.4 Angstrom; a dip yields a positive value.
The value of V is 0.4 Angstrom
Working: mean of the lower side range 20.4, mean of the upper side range 20.5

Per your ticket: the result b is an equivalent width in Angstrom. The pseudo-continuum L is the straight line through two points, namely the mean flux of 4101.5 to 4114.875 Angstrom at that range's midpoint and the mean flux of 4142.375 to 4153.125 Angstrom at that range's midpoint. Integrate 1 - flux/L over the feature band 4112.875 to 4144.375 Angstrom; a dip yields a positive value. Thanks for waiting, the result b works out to -1.3 Angstrom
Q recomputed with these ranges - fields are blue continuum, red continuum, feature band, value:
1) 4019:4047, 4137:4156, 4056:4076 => 0.0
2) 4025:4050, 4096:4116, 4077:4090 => 0.4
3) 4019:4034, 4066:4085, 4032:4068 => 0.8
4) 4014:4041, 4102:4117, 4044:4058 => 0.4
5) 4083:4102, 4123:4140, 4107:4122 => -0.4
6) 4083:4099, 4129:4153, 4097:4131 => -0.9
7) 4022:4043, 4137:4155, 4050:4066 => 0.6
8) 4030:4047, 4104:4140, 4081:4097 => 0.4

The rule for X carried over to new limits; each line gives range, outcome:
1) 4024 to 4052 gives 23.85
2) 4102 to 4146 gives 23.33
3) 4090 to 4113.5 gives 22.3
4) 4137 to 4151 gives 20.84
